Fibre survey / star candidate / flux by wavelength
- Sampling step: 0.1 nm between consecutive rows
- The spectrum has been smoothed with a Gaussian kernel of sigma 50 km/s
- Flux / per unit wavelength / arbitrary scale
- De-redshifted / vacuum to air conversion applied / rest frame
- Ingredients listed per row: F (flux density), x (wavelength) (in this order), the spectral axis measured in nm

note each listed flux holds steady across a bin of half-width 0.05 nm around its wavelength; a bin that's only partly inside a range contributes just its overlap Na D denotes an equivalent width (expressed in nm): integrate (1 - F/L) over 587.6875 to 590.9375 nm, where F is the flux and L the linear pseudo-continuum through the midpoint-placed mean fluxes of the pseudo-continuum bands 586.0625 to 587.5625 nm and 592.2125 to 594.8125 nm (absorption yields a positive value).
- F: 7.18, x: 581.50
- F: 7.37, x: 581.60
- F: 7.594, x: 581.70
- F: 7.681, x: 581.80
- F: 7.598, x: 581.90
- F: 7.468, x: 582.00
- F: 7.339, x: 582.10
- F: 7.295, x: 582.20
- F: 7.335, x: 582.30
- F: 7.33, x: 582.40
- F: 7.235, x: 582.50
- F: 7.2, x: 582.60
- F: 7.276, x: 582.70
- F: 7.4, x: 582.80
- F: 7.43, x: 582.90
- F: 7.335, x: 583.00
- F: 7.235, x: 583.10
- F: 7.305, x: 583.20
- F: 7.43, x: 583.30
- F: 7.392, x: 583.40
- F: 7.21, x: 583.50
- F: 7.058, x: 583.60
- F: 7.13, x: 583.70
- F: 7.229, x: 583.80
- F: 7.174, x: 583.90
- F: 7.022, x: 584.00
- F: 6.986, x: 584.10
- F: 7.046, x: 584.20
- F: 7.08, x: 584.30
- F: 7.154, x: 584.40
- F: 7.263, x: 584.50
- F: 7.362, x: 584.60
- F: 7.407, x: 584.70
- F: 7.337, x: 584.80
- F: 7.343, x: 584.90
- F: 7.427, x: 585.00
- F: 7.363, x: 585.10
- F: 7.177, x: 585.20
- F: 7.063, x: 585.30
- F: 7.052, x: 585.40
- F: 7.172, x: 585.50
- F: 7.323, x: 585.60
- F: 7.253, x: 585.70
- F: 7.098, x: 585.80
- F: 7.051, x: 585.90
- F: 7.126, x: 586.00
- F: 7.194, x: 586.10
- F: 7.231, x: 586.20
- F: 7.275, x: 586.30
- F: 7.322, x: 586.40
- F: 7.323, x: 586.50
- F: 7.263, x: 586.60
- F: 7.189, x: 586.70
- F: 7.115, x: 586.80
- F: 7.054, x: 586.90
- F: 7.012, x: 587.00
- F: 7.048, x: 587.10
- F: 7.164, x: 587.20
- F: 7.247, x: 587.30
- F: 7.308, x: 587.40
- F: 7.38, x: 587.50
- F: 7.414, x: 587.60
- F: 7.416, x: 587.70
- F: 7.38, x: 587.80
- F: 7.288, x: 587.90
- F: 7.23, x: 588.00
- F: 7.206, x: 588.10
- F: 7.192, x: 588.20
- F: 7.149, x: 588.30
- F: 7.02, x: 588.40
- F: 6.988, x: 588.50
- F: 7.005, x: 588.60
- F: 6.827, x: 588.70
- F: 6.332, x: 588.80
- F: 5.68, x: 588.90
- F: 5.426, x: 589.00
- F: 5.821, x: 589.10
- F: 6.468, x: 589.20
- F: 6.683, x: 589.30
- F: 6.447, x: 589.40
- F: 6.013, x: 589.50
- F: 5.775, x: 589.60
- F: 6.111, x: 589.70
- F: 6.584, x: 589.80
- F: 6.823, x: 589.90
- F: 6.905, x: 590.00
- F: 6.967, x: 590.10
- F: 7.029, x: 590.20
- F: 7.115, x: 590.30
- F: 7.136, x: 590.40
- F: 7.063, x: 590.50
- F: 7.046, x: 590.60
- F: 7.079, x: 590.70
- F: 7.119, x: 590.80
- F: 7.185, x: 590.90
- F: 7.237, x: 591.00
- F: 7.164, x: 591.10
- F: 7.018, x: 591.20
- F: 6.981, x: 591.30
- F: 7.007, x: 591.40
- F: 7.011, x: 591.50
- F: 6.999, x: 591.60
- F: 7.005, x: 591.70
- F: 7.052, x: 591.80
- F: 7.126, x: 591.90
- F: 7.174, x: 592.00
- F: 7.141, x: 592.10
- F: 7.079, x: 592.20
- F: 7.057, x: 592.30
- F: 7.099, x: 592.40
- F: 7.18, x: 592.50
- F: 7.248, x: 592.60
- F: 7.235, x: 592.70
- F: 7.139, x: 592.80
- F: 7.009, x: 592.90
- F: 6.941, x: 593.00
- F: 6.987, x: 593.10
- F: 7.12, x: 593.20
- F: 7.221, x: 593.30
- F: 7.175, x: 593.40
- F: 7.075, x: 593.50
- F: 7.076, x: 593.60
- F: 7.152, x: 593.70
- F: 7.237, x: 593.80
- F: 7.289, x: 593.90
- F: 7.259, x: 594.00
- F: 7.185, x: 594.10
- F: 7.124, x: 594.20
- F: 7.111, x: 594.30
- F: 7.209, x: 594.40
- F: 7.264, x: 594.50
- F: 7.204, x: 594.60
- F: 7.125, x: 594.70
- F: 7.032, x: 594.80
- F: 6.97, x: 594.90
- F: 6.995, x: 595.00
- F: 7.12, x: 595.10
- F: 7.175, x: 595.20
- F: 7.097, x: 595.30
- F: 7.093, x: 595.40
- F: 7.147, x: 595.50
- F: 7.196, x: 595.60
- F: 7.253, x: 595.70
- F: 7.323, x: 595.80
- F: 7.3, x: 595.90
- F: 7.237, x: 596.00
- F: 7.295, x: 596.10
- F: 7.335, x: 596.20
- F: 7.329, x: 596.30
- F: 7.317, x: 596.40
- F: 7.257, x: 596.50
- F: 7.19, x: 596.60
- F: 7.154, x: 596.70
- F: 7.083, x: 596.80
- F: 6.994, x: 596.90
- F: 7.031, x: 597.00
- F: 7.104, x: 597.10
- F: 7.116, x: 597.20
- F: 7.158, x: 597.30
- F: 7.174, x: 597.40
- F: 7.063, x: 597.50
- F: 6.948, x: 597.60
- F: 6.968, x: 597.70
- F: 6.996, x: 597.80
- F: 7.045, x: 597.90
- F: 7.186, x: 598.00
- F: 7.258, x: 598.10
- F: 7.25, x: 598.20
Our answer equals 0.19 nm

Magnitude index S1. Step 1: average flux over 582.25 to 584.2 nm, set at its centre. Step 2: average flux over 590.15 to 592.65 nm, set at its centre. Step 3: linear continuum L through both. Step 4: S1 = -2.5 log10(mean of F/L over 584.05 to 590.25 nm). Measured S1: 0.028 mag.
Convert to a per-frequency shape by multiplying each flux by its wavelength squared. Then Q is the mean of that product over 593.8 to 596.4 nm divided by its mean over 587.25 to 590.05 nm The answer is 1.09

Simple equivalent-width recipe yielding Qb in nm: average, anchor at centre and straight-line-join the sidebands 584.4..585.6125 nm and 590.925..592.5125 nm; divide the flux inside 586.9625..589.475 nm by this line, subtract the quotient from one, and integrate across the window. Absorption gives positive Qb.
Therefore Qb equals 0.11 nm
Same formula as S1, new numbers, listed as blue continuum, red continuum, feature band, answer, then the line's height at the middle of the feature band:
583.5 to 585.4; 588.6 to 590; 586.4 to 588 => -0.09 mag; 6.68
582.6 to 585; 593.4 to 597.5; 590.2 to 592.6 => 0.02 mag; 7.2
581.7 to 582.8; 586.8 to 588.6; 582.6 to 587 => 0.01 mag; 7.3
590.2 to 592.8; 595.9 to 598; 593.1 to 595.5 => 0.00 mag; 7.12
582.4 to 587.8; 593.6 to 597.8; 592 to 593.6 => 0.01 mag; 7.18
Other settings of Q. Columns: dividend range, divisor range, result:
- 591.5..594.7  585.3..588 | 1.01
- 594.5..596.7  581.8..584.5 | 1.03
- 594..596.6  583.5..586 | 1.04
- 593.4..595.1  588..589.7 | 1.12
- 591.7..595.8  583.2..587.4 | 1.02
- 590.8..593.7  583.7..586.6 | 1.01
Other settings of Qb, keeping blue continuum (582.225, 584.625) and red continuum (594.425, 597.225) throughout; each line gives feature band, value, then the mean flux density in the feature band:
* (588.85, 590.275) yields 0.17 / 6.35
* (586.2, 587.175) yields 0.00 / 7.18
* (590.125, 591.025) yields 0.01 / 7.1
